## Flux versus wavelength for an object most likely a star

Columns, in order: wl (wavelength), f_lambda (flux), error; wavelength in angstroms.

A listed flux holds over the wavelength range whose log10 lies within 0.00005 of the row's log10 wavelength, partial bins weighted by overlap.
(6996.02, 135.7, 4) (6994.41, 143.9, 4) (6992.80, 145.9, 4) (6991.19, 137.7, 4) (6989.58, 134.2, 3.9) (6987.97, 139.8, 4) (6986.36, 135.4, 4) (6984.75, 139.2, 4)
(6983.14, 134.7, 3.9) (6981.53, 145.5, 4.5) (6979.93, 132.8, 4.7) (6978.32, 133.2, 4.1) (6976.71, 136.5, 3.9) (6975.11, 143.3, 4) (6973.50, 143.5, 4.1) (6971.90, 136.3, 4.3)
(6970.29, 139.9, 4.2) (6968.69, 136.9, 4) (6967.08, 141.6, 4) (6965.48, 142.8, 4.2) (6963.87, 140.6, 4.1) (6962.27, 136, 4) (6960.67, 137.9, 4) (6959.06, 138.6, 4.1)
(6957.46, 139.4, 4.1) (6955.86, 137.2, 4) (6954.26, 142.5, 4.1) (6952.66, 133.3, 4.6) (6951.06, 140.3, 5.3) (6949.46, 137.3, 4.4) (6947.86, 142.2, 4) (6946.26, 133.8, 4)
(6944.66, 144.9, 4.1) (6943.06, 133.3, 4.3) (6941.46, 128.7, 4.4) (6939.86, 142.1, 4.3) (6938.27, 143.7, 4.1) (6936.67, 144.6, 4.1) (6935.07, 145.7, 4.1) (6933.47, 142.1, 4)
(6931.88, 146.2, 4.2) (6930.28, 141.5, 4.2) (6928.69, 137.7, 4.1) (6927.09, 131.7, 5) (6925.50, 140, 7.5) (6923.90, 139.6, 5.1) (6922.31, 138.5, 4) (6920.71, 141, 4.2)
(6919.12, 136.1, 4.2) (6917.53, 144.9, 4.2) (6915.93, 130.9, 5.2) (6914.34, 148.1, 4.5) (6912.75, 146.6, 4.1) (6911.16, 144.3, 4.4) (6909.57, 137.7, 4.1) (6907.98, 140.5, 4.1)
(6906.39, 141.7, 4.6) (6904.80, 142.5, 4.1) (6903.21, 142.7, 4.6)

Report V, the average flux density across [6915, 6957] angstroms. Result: 139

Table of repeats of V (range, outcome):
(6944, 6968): 139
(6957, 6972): 139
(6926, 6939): 142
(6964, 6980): 139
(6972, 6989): 138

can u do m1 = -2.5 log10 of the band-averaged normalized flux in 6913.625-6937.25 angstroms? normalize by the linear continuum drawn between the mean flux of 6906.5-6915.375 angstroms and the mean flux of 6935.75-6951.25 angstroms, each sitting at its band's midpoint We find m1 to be 0.01 mag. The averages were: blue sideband 143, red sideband 139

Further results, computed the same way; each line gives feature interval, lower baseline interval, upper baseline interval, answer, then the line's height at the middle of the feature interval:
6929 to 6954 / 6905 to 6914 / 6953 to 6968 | 0.00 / 141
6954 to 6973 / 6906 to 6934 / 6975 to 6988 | -0.01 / 138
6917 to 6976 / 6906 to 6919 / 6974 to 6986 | 0.00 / 140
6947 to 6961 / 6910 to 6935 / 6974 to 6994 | 0.01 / 140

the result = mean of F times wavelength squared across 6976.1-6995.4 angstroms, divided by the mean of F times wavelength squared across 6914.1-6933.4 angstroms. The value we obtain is 1.01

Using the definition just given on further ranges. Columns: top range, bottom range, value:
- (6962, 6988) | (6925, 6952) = 1.00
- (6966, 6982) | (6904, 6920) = 1.00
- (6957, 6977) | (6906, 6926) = 1.01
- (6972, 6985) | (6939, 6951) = 1.02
